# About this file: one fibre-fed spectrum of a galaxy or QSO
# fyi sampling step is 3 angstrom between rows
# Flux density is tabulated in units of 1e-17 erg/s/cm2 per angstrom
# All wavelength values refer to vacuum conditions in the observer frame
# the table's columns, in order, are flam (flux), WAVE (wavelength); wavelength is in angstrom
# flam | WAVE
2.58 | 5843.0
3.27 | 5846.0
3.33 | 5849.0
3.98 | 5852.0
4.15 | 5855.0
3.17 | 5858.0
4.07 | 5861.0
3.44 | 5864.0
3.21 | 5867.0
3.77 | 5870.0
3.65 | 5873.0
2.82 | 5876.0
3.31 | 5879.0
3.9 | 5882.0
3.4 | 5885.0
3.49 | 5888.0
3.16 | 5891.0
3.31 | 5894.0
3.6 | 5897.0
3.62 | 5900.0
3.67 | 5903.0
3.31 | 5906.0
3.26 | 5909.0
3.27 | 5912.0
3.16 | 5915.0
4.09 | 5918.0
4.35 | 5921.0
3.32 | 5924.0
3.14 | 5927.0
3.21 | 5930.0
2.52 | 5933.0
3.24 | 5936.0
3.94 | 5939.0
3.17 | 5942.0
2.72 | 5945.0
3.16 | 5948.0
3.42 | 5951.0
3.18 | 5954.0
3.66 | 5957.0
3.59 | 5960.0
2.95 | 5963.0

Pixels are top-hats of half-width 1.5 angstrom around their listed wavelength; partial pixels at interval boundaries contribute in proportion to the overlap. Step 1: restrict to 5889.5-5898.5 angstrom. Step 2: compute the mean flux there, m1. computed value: 3.36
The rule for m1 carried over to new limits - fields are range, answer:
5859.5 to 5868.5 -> 3.57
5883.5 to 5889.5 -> 3.45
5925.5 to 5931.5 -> 3.17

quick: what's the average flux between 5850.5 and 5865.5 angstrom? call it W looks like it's 3.76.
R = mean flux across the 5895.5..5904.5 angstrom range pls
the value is 3.63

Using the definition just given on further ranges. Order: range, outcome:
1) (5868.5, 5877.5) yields 3.41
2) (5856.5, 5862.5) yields 3.62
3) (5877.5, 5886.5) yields 3.54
